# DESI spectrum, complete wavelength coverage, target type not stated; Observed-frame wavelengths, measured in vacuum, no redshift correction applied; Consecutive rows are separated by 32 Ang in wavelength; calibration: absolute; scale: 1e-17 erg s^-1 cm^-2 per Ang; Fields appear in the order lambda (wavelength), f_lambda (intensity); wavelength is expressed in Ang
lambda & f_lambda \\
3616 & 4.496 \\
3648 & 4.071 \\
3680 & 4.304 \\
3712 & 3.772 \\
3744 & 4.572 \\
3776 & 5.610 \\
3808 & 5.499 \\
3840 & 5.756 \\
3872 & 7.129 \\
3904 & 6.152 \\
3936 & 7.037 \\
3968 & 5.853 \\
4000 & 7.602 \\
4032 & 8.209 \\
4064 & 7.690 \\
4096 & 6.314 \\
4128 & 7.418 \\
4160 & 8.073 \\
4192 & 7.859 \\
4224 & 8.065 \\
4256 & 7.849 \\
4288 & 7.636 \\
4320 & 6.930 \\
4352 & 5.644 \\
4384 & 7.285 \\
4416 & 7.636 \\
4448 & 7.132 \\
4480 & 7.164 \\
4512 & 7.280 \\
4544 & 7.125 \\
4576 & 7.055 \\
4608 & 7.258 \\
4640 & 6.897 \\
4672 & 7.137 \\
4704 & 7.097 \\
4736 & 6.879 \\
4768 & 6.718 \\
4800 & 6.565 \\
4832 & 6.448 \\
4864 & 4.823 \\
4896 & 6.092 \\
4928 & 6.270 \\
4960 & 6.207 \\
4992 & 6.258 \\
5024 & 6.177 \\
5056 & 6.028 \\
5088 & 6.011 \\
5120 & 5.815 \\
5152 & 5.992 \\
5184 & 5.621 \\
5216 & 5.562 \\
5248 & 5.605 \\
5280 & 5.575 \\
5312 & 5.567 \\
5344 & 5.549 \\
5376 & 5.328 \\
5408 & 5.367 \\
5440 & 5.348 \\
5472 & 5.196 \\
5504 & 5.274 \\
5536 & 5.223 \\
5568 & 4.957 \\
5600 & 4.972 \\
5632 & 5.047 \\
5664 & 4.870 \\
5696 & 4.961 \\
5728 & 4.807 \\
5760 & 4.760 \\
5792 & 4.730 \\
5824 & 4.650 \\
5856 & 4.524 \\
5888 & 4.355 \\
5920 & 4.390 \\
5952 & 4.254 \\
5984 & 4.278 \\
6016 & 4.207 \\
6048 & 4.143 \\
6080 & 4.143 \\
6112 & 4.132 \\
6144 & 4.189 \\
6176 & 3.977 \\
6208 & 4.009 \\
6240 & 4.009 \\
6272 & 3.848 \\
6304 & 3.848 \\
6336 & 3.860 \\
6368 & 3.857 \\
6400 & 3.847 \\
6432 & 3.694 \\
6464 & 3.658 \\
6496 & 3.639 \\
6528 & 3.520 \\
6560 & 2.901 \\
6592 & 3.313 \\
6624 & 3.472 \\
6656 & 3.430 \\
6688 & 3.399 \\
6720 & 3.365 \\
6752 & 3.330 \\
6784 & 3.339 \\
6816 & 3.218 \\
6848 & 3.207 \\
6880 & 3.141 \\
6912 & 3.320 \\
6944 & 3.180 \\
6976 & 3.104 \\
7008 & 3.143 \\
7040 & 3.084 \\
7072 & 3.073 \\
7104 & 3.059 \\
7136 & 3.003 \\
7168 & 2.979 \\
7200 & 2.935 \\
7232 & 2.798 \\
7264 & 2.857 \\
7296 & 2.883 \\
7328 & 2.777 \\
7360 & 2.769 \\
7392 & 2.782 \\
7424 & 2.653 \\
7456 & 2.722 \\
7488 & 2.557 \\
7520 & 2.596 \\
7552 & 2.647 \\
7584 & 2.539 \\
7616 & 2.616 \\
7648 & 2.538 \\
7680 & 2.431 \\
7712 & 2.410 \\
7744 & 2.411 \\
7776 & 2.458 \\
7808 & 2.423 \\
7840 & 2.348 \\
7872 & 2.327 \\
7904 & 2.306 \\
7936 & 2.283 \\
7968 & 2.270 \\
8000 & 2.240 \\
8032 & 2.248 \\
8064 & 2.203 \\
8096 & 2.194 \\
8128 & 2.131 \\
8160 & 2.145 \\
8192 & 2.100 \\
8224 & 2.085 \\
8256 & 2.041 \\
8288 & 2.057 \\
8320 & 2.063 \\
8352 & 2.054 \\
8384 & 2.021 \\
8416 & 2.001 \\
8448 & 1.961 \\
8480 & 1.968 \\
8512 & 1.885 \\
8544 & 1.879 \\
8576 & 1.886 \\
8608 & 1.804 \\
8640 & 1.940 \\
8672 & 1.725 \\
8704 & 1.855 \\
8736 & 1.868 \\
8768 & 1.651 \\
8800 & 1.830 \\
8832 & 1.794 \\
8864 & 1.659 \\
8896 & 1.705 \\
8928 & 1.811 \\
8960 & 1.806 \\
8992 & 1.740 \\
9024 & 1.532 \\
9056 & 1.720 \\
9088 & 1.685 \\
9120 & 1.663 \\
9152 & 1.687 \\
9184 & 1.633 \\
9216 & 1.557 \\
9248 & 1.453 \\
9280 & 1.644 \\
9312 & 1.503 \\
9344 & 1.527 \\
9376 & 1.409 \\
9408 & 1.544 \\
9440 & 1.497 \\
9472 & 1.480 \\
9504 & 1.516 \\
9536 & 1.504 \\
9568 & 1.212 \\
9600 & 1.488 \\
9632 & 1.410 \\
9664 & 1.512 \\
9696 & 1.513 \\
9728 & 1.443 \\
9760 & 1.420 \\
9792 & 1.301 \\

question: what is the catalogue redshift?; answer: 0.001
